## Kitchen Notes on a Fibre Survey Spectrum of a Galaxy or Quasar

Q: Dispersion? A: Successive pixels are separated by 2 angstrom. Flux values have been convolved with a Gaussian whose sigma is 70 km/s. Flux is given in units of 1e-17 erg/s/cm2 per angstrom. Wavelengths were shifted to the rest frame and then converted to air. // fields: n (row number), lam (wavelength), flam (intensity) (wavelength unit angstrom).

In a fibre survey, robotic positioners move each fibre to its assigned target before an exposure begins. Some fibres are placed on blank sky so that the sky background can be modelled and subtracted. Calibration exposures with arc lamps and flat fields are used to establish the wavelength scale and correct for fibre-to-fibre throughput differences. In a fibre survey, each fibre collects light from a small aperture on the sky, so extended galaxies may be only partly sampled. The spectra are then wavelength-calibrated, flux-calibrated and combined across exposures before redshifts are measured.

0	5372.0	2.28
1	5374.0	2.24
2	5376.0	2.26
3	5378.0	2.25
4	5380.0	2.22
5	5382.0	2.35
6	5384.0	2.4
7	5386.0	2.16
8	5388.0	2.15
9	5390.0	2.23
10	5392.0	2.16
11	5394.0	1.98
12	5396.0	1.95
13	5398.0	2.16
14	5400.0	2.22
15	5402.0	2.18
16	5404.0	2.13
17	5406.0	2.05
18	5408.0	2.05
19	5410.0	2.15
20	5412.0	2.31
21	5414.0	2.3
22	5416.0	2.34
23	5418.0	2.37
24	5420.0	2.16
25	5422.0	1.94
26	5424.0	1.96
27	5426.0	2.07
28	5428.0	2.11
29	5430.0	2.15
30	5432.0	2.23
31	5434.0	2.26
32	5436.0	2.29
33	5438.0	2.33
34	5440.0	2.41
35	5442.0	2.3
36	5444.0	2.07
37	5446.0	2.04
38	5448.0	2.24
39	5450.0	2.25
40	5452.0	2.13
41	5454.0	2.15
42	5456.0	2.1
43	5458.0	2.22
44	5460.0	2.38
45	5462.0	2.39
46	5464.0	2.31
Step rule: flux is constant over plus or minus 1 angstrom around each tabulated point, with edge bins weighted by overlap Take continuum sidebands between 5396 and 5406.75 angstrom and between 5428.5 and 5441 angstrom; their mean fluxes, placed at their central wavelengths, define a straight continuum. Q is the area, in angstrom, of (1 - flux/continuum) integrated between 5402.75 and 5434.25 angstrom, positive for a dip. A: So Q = 0.6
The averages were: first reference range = 2.13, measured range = 2.16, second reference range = 2.27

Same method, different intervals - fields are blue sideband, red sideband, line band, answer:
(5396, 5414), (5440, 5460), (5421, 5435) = 0.4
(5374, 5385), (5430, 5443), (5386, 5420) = 1.8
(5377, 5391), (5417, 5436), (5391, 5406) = 0.7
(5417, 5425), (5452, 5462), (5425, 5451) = -0.6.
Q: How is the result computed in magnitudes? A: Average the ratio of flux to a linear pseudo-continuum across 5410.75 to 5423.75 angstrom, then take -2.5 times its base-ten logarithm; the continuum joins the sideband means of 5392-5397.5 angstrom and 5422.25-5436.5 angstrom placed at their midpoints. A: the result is -0.063 mag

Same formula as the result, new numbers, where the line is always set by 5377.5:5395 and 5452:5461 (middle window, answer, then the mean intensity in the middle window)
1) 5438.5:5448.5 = -0.01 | 2.22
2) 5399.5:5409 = 0.04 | 2.12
